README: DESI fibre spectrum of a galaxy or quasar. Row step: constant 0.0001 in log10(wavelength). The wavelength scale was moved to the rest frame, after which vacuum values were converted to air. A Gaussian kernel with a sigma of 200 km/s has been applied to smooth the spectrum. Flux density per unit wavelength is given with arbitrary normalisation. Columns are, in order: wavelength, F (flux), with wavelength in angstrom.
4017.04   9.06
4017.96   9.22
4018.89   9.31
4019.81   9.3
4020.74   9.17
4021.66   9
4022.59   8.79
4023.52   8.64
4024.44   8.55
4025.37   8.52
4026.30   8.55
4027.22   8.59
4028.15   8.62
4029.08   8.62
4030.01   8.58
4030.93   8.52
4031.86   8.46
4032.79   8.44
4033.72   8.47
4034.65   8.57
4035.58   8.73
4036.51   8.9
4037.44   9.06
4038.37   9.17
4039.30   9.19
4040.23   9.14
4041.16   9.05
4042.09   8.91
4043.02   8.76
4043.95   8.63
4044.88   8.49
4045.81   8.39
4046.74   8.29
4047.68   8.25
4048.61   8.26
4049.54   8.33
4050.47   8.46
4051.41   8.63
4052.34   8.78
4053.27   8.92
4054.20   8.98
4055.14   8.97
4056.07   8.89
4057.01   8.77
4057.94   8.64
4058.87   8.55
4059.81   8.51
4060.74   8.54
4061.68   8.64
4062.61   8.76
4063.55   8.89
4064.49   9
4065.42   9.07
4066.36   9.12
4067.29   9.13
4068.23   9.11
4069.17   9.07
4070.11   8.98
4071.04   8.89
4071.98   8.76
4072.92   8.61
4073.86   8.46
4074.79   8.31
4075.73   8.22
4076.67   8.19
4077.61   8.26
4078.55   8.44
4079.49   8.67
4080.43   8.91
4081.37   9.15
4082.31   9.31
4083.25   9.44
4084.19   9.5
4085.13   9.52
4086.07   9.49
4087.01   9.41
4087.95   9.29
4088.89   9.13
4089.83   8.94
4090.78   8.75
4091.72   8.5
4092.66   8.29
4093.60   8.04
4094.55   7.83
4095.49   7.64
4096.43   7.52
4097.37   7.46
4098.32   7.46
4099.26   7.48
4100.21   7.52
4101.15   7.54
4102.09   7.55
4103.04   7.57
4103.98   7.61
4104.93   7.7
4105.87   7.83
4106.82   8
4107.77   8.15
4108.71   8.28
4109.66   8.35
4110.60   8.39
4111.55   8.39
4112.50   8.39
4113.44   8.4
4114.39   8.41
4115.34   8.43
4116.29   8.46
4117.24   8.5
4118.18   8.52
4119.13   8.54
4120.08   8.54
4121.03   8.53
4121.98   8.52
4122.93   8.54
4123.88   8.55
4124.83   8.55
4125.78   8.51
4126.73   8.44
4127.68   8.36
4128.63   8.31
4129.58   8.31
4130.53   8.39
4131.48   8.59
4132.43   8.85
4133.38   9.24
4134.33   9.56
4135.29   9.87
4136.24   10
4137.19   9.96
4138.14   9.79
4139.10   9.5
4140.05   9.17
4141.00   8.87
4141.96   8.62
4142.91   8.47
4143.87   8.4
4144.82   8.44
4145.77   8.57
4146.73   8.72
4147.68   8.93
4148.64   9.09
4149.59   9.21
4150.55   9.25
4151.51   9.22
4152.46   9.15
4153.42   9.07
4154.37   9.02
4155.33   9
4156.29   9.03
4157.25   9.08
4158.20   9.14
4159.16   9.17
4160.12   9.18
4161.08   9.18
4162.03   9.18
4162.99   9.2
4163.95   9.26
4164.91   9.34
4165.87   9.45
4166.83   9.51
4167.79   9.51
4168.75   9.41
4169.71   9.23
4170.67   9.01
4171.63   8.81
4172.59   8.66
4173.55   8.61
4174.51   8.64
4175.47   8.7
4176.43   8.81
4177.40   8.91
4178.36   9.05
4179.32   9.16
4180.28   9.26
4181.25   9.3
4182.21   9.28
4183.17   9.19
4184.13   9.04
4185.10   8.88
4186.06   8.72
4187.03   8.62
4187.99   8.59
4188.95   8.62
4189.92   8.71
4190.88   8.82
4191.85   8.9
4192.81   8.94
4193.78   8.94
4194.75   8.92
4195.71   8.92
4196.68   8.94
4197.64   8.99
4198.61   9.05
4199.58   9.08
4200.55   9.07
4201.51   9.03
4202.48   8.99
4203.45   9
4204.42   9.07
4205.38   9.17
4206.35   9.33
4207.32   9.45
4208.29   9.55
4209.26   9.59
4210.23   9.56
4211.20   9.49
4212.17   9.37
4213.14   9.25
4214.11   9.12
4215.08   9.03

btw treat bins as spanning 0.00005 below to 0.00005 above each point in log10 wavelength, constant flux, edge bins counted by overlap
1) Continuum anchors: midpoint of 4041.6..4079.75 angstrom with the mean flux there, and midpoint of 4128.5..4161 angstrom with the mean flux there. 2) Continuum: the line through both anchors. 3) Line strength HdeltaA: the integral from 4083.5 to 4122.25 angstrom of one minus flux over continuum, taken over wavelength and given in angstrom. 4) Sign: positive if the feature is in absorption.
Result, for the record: 2.4 angstrom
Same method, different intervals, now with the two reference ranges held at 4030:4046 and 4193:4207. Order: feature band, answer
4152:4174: -0.41 angstrom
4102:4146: 1.61 angstrom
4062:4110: 1.90 angstrom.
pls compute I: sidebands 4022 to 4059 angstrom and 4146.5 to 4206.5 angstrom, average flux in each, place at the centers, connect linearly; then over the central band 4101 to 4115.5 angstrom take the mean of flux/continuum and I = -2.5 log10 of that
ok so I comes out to 0.10 mag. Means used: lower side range 8.68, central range 8.07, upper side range 9.04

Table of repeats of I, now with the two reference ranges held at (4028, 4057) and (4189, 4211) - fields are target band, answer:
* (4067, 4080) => 0.02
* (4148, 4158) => -0.02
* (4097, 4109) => 0.15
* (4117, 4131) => 0.05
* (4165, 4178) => 0.00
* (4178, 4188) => 0.00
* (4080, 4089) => -0.06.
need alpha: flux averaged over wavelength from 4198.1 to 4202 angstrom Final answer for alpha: 9.05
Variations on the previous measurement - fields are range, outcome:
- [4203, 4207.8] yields 9.21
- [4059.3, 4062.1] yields 8.55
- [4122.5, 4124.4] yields 8.54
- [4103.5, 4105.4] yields 7.67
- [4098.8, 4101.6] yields 7.51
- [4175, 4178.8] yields 8.86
